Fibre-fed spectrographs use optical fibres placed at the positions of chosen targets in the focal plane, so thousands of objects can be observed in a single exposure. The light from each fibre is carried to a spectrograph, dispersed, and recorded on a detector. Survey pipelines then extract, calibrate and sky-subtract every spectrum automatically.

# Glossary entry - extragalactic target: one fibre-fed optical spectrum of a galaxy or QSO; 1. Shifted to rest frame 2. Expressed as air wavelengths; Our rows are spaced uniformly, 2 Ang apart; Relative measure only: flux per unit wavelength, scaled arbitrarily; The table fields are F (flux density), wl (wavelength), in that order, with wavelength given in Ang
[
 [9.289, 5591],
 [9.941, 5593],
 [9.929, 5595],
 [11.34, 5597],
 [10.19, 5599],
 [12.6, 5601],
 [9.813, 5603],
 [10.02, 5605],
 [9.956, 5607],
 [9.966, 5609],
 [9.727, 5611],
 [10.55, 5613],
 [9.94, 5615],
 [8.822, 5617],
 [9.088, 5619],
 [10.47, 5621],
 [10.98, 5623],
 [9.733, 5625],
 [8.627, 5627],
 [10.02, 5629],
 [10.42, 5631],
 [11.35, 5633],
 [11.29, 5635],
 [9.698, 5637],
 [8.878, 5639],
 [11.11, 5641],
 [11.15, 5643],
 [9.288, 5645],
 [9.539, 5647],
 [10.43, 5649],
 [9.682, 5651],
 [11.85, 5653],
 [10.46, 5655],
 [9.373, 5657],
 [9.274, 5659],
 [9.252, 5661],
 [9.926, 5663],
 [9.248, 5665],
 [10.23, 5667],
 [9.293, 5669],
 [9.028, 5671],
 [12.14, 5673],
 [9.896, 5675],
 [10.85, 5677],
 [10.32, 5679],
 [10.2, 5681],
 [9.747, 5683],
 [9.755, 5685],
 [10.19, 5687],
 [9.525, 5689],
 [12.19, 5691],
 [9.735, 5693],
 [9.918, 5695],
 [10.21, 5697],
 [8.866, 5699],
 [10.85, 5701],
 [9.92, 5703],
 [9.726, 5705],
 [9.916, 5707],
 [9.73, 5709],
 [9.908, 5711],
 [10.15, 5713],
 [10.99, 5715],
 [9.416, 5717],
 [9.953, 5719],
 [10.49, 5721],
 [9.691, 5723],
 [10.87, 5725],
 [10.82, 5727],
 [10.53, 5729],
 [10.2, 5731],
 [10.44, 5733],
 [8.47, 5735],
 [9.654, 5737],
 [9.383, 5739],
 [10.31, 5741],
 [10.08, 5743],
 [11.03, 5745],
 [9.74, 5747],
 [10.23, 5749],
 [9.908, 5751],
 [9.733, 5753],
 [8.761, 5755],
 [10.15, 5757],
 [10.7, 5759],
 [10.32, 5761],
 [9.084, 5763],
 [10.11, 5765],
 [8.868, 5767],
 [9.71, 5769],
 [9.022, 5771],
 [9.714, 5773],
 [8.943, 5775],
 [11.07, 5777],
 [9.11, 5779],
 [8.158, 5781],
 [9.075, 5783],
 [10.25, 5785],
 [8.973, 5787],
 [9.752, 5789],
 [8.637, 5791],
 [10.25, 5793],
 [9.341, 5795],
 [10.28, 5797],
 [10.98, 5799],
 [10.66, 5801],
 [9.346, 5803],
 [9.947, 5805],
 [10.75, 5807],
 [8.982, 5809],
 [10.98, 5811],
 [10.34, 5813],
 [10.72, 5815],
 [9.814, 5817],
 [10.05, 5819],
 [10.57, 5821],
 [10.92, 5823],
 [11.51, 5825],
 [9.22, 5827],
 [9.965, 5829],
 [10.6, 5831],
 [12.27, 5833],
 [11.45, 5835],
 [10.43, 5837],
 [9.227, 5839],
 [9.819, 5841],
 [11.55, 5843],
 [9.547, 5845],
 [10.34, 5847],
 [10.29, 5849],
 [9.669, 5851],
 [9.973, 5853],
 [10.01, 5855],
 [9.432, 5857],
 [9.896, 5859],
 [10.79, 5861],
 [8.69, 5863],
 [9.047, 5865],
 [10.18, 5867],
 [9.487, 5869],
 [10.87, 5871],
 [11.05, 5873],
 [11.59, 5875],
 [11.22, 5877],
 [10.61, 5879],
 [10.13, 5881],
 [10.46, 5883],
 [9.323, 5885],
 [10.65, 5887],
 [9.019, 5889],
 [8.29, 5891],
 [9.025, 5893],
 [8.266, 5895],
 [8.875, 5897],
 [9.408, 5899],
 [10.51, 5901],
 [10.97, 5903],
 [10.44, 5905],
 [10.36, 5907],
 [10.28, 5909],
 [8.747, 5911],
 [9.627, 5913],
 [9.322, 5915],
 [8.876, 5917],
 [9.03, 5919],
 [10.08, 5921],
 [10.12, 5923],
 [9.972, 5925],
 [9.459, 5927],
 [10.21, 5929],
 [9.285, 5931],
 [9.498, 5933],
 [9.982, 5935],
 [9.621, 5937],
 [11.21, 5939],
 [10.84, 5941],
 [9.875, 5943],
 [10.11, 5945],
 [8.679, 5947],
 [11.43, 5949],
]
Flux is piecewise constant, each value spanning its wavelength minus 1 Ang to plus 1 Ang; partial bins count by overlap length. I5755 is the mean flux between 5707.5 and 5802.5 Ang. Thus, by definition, 9.86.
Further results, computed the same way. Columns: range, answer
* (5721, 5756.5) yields 10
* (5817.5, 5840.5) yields 10.5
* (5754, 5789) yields 9.54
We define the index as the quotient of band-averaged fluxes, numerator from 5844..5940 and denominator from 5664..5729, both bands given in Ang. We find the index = 0.97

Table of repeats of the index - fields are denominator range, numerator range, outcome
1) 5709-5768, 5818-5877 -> 1.03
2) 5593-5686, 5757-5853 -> 0.99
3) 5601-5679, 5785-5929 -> 0.99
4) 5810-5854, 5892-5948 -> 0.93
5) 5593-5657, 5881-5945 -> 0.95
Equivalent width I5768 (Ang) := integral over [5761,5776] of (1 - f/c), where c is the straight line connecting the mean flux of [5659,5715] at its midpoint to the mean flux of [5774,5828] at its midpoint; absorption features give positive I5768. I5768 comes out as 0.8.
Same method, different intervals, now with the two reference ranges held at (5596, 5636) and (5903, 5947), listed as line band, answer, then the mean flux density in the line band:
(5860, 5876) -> -0.5 Ang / 10.2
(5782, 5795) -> 0.7 Ang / 9.48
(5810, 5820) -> -0.4 Ang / 10.4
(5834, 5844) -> -0.5 Ang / 10.5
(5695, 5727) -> 0.2 Ang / 10.1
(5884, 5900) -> 1.3 Ang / 9.11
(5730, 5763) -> 0.5 Ang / 9.92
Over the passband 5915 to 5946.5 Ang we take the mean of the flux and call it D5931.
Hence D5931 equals 9.84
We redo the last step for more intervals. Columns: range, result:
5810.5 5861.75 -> 10.4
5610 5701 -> 10.1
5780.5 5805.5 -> 9.69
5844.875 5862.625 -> 9.97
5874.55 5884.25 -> 10.7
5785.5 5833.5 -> 10.2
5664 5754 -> 10.1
